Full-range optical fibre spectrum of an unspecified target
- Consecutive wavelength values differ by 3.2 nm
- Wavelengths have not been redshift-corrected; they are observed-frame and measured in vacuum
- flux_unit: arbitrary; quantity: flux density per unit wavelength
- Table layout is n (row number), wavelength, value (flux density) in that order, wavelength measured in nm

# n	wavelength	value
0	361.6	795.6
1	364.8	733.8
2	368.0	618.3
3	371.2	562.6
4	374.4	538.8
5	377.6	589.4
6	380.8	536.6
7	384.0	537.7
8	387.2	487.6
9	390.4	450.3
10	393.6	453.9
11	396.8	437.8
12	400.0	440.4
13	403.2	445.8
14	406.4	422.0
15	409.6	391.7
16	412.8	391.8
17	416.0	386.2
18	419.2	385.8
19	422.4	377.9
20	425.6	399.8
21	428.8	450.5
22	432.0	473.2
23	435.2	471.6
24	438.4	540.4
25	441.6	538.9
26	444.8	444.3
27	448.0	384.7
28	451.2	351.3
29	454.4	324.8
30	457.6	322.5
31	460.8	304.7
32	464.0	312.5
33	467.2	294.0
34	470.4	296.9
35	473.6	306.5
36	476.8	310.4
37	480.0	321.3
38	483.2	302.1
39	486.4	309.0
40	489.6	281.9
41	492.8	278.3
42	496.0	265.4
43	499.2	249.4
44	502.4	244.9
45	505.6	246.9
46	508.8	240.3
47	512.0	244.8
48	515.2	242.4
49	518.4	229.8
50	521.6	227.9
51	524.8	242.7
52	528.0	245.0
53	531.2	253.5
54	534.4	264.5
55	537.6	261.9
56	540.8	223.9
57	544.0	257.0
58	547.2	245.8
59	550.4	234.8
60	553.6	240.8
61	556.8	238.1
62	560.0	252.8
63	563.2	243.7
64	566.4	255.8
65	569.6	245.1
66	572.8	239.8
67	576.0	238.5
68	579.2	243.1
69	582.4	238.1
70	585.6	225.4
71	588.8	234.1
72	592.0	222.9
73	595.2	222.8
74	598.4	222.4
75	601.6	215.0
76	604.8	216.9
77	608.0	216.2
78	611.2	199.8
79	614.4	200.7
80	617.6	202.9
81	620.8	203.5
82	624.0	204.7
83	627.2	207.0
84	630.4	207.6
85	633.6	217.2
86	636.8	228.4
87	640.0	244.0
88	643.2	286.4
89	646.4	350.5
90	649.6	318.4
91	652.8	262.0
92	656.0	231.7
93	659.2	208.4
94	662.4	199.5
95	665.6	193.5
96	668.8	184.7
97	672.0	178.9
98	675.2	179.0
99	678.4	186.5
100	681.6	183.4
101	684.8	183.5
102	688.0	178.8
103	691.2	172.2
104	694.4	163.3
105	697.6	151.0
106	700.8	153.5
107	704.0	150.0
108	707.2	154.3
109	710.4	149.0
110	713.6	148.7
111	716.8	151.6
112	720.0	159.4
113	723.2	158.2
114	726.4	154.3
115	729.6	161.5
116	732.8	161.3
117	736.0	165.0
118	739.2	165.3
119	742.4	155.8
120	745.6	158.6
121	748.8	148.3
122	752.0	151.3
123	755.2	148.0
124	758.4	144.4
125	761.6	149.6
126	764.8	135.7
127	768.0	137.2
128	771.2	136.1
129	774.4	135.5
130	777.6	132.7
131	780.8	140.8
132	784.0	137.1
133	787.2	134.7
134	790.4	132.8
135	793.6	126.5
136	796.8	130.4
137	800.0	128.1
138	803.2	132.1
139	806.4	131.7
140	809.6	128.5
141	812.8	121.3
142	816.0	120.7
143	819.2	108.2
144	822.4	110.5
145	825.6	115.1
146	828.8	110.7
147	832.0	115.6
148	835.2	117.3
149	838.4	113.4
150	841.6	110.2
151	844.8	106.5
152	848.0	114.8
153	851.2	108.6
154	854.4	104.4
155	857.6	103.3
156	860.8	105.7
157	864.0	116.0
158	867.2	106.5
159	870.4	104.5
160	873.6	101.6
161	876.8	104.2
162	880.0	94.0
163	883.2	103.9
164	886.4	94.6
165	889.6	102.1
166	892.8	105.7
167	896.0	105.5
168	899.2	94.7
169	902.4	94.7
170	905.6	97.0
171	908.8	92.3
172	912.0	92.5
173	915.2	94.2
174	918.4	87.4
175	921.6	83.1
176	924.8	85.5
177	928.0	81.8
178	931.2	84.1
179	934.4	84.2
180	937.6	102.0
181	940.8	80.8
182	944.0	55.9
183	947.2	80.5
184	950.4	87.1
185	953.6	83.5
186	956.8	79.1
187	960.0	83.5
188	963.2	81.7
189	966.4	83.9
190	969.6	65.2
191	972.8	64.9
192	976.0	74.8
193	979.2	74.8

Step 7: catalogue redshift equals 1.311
